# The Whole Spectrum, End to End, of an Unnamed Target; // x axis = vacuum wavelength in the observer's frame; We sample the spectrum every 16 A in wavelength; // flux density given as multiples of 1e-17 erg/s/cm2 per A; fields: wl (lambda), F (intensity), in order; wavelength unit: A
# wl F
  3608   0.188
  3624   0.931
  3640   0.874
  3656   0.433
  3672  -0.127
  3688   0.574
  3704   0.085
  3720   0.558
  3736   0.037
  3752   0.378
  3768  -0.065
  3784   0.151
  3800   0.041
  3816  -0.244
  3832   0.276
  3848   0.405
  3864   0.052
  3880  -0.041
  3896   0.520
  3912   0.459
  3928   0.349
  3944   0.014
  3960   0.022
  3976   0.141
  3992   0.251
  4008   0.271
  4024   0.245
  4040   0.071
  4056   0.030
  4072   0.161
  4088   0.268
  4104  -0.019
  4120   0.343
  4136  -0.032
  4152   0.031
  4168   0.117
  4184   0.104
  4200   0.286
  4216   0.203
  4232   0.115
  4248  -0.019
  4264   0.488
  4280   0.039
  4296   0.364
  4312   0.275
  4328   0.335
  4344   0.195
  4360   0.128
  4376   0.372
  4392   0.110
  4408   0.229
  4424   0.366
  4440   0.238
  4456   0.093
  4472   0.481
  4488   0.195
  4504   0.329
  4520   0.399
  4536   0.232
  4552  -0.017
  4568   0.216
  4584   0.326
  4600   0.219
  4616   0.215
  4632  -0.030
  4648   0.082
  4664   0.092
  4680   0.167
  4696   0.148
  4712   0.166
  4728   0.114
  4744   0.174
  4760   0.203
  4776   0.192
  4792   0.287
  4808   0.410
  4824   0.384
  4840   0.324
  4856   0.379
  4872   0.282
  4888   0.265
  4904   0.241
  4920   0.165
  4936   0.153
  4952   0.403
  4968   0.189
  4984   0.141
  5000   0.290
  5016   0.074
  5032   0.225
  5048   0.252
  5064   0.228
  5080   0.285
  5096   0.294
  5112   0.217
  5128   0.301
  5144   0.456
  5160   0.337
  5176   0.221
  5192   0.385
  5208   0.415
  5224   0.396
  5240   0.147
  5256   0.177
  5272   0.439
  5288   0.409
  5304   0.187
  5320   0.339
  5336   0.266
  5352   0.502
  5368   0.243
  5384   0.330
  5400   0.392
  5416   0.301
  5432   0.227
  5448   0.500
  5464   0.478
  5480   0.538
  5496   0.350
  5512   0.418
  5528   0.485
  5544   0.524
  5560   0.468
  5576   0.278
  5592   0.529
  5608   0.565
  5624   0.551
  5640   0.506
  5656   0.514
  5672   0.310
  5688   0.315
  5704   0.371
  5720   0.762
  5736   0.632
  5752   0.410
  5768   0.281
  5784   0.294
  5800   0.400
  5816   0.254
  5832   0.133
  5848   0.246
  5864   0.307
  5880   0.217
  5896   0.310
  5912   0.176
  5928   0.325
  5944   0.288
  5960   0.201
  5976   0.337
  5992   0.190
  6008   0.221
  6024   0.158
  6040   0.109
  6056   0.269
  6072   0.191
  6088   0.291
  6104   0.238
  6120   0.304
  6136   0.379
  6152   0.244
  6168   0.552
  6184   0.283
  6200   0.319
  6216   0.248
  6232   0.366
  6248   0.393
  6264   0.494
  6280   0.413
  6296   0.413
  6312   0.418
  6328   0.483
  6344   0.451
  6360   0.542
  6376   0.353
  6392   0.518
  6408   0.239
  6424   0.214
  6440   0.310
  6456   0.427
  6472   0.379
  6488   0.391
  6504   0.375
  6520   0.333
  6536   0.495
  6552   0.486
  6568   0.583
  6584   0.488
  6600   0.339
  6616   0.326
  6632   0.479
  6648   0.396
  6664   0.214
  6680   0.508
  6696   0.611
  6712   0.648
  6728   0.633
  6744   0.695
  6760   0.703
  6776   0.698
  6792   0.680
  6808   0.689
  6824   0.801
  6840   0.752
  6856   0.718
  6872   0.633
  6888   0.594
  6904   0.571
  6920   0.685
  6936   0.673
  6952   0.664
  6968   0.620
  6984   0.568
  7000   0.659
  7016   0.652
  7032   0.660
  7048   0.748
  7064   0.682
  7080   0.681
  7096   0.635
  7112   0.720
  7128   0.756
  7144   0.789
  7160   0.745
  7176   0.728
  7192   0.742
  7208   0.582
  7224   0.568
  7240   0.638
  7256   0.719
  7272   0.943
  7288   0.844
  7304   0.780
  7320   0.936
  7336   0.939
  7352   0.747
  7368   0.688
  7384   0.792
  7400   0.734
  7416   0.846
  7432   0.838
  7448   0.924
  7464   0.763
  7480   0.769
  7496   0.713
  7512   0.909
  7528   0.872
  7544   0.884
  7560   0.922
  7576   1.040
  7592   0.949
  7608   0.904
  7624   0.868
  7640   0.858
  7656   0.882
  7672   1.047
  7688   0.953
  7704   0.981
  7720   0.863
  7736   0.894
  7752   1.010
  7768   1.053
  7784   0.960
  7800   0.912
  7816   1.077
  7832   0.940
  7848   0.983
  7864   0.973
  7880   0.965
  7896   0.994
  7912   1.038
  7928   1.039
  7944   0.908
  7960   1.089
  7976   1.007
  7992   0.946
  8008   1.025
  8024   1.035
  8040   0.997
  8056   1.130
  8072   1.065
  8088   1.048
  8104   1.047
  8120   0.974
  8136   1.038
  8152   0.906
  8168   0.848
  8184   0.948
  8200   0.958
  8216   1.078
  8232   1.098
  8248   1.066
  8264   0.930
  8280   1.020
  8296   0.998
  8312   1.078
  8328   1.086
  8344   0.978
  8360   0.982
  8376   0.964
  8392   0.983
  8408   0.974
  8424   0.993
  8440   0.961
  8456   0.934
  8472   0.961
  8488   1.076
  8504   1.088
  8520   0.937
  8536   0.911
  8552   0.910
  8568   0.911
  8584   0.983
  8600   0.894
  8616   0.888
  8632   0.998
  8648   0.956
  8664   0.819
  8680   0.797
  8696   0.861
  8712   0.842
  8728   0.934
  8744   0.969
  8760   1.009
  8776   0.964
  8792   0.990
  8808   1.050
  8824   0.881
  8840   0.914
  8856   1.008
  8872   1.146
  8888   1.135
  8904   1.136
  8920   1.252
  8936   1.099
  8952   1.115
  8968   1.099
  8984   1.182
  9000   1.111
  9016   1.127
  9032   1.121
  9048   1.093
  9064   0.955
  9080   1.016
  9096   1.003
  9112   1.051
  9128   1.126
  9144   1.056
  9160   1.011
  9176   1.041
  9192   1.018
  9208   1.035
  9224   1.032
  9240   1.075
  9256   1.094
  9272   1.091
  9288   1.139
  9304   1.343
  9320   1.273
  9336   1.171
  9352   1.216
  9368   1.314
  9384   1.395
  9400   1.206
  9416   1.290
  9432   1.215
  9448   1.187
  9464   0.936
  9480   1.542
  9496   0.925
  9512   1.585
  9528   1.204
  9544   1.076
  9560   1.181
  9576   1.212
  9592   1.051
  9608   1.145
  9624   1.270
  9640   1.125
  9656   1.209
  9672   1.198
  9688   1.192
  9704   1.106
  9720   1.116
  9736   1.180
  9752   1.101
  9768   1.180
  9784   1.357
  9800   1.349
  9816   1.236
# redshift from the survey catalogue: 0.678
